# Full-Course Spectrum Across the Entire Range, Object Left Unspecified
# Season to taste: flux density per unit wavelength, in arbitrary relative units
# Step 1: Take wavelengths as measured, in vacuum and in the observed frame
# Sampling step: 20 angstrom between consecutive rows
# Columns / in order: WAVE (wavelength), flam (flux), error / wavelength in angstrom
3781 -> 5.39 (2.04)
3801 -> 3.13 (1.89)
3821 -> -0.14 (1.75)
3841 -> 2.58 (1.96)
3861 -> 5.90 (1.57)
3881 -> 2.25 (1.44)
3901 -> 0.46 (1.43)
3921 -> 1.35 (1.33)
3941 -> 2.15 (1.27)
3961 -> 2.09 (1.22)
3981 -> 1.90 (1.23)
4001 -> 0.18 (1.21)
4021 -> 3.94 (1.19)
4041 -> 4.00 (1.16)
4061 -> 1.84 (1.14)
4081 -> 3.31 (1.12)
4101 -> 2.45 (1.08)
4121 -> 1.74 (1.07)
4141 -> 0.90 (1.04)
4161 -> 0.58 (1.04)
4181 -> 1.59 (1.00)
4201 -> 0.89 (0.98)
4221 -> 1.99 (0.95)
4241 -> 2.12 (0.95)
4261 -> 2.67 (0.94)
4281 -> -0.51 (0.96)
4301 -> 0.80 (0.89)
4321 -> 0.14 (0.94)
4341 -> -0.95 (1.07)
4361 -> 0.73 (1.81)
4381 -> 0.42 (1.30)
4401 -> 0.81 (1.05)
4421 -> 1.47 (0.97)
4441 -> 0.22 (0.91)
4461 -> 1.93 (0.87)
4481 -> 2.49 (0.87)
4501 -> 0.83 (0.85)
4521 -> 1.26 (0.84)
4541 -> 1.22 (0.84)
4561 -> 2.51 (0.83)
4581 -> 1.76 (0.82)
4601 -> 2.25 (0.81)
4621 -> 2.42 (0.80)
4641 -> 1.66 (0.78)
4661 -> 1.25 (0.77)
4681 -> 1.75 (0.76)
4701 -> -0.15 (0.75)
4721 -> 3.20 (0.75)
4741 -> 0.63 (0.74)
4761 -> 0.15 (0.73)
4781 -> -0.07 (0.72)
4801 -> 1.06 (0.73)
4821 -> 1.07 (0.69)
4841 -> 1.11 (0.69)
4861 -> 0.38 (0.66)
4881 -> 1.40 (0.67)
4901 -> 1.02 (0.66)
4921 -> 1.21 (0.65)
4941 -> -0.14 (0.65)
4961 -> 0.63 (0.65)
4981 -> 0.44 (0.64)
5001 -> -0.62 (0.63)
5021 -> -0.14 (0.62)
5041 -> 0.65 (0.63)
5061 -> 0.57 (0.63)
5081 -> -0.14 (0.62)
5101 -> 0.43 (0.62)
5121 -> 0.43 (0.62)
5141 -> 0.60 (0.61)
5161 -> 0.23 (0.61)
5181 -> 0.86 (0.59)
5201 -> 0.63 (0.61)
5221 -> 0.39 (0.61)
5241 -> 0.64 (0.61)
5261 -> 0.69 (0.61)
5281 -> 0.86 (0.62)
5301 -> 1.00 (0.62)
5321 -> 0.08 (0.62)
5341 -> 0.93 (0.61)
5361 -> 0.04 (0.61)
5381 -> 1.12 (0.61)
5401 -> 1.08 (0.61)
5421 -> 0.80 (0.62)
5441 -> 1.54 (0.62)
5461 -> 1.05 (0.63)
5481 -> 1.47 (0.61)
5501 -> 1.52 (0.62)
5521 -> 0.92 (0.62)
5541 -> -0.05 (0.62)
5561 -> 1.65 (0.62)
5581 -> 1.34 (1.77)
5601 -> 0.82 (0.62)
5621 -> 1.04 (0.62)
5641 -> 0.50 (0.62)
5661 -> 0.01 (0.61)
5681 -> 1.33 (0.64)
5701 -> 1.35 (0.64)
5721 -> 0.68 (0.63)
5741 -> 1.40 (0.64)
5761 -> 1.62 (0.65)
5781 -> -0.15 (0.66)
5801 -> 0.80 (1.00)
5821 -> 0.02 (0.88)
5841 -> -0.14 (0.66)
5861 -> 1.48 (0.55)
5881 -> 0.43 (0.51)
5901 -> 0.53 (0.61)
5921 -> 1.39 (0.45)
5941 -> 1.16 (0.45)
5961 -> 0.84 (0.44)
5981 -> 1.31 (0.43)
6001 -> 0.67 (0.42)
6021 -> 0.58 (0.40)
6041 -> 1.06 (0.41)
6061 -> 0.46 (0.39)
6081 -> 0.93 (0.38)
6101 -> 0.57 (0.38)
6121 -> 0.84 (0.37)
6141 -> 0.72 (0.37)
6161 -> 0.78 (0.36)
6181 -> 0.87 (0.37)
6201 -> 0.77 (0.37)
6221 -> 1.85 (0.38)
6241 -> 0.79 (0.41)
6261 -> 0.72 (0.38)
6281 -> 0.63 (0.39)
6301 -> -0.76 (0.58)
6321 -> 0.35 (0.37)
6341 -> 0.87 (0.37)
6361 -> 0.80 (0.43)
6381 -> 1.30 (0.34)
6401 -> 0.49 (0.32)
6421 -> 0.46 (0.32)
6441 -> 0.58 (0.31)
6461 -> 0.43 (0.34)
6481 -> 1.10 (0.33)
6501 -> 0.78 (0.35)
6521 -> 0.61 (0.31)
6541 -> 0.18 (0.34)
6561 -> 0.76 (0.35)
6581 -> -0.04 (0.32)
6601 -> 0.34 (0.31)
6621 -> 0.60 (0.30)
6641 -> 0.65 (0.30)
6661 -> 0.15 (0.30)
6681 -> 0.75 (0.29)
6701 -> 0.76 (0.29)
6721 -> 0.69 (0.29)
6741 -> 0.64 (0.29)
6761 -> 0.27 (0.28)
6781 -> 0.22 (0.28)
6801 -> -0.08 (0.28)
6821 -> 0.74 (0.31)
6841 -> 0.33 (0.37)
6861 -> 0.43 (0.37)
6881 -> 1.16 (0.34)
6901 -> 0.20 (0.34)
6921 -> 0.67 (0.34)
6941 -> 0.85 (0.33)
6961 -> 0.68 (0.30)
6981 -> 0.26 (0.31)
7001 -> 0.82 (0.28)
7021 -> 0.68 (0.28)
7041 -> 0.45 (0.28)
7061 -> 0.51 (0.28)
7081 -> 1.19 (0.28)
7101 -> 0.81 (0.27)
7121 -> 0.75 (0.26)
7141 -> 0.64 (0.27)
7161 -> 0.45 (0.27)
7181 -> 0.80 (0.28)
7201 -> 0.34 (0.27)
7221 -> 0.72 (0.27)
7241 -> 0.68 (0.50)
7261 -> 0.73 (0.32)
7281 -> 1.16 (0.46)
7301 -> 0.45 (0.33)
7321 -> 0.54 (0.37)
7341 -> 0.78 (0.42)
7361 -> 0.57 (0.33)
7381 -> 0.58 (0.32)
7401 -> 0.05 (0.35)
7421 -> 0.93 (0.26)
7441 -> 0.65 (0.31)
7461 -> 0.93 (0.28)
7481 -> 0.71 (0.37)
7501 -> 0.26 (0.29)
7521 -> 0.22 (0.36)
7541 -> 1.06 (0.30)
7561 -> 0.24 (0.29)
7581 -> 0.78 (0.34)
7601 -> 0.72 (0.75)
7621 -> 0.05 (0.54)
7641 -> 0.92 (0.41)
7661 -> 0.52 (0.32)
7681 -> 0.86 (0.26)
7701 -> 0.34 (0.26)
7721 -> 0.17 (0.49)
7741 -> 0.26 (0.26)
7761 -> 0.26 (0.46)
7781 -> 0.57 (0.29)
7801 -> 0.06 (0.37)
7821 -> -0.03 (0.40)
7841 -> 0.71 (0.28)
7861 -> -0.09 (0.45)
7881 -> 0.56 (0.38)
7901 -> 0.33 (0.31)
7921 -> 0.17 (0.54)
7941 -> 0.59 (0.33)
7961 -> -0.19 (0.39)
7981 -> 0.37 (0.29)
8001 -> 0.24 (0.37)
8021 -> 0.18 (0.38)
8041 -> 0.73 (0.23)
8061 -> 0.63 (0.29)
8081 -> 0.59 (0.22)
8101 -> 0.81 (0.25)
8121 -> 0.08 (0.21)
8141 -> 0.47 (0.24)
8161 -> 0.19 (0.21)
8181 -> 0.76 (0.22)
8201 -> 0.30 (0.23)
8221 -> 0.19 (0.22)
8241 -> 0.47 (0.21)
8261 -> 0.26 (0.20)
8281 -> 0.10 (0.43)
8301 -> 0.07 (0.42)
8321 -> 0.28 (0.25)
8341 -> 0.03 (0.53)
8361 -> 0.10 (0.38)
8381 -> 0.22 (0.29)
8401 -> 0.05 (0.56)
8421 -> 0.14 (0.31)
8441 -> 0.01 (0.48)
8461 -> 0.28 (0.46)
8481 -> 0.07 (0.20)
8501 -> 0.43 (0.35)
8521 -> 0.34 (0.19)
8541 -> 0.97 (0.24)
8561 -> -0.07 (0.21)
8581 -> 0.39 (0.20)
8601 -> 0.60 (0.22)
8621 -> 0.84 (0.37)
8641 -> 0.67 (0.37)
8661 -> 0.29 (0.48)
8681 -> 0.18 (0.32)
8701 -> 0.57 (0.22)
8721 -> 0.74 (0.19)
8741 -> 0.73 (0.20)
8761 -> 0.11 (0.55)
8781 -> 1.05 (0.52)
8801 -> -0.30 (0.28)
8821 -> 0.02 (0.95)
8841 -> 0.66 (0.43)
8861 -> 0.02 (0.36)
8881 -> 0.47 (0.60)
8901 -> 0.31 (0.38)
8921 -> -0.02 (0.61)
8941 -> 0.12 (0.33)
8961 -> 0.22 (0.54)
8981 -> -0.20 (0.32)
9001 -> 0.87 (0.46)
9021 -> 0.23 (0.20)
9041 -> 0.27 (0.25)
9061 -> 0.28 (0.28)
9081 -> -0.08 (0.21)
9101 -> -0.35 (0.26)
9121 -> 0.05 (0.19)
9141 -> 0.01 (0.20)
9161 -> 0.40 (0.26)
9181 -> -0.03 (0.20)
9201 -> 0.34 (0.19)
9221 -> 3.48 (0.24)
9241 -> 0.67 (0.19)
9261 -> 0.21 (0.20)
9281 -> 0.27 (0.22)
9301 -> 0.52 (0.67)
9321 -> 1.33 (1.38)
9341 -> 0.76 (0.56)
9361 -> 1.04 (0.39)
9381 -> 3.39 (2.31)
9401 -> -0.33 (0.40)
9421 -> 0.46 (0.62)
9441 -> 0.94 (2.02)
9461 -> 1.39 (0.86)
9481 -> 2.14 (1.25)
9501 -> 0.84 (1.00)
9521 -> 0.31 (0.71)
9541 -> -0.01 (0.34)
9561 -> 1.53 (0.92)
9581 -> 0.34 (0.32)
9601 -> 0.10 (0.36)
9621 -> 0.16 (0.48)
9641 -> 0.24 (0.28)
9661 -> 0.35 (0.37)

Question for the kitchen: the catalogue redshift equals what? 1.47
